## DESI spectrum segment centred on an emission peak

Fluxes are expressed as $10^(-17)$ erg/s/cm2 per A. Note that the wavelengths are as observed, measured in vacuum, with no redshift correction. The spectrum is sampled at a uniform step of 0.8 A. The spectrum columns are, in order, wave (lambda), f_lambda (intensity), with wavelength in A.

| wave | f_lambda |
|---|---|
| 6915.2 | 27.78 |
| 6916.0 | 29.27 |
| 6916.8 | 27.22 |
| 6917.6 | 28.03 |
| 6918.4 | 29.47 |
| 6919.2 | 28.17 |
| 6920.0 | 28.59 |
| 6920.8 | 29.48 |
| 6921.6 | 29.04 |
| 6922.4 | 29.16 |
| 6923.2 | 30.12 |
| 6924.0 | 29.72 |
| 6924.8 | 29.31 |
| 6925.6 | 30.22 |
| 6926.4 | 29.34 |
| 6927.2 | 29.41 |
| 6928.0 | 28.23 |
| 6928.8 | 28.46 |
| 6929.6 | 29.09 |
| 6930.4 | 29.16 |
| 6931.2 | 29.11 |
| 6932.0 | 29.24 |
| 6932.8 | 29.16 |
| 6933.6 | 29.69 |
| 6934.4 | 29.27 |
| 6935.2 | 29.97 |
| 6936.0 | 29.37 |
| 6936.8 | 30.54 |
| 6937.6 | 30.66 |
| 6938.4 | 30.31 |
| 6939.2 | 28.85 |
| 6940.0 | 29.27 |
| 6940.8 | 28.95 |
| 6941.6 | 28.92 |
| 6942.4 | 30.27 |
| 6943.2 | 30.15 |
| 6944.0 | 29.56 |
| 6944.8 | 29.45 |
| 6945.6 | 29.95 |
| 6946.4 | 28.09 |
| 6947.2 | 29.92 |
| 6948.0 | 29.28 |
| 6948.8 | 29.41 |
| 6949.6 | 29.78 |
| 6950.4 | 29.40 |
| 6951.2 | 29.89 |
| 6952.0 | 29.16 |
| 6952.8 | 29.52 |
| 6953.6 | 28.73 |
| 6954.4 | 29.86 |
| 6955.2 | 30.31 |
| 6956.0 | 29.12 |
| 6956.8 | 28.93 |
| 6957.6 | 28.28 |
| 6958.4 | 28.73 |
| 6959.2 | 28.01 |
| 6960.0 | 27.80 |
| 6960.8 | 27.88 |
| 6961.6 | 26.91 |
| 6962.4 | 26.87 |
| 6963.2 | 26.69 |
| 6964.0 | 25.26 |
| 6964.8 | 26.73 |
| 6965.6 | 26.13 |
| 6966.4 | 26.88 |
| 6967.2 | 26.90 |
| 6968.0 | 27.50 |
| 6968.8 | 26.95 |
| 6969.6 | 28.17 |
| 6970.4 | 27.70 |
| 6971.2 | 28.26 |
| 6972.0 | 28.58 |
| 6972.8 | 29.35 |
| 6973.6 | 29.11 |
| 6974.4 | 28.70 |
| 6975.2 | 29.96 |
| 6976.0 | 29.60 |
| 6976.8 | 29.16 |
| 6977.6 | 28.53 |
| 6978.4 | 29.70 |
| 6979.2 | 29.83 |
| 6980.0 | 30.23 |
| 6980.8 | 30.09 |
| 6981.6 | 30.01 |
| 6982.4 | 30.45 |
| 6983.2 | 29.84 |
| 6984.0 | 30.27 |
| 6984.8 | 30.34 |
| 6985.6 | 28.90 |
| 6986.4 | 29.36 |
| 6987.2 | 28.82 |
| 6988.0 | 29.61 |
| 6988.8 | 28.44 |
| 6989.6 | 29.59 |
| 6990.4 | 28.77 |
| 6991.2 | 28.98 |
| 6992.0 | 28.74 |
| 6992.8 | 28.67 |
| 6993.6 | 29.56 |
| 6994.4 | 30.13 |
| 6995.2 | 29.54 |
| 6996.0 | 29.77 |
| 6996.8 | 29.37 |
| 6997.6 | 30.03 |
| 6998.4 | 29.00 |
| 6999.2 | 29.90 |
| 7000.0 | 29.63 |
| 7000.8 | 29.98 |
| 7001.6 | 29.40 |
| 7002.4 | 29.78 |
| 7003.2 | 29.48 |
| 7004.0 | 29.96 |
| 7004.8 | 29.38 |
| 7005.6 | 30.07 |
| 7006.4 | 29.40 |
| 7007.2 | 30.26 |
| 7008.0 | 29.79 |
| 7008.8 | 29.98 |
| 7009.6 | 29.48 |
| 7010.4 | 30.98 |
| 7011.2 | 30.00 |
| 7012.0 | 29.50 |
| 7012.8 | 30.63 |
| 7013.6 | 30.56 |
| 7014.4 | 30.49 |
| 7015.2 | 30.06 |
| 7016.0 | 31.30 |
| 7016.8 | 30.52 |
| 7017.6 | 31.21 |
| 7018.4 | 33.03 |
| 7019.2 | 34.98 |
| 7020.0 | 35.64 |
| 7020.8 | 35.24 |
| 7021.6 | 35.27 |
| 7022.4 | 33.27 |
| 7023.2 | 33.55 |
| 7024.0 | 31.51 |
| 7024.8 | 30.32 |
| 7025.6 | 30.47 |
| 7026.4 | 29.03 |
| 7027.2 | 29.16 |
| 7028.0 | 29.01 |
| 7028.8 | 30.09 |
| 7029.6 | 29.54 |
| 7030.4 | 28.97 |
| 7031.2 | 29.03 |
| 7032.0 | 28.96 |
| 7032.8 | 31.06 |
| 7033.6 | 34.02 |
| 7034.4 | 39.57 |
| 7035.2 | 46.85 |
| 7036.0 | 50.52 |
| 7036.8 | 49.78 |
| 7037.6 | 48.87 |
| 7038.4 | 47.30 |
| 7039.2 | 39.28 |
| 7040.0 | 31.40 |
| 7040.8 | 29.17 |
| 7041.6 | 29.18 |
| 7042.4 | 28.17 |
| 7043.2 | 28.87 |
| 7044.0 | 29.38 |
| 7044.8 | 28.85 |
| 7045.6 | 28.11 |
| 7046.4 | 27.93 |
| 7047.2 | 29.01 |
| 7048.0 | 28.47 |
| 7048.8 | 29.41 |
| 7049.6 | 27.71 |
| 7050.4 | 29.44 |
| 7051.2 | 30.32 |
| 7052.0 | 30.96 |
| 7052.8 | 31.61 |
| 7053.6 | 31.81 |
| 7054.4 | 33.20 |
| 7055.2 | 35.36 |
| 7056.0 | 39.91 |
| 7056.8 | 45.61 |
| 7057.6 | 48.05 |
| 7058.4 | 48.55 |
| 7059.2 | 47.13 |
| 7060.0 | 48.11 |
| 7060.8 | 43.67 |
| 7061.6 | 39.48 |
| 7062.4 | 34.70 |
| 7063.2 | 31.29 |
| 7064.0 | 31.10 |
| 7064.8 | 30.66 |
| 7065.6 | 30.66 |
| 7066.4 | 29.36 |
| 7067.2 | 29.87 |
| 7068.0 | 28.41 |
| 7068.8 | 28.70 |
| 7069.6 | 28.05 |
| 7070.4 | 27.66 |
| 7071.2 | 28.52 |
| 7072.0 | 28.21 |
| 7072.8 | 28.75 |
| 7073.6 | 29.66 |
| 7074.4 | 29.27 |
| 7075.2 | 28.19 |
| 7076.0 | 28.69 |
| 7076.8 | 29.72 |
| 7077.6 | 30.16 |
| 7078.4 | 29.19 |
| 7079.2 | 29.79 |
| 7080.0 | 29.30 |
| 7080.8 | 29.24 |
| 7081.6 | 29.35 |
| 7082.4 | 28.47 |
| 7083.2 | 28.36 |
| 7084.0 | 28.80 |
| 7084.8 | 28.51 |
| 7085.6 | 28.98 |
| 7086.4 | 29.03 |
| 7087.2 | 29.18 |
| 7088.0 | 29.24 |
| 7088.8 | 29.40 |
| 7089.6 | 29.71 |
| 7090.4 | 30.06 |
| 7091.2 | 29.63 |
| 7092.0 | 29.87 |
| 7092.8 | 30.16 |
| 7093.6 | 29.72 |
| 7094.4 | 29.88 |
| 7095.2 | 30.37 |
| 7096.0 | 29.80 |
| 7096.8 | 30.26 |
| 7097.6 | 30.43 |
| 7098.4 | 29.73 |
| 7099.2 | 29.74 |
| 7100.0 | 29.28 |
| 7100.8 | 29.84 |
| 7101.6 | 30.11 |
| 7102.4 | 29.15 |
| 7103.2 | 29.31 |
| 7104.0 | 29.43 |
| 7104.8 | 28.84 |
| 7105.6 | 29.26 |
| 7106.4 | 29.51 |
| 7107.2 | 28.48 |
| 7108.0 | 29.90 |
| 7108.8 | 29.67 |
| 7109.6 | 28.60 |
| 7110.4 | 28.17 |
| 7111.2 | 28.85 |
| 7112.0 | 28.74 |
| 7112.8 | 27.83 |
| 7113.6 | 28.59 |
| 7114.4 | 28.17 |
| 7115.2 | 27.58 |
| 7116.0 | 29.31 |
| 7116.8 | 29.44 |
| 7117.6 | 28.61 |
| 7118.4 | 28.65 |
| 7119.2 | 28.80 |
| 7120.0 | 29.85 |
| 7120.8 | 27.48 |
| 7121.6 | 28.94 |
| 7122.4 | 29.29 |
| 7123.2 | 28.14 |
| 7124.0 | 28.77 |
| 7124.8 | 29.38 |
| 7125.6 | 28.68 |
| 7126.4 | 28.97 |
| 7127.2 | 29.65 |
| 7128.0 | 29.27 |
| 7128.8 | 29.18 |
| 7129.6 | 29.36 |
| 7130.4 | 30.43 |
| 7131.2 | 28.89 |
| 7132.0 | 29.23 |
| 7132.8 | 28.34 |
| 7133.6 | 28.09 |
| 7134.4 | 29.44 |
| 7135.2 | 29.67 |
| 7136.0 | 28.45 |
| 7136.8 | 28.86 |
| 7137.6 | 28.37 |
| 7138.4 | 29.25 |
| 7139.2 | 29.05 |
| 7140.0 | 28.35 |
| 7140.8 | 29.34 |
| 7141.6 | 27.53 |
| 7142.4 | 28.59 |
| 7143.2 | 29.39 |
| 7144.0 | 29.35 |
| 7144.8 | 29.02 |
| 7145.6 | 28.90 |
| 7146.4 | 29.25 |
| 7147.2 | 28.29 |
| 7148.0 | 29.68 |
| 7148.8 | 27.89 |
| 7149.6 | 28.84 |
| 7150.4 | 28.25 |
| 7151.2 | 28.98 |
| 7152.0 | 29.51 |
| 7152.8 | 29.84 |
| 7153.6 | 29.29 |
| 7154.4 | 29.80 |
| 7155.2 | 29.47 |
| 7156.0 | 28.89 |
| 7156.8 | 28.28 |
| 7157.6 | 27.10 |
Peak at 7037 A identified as H-alpha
